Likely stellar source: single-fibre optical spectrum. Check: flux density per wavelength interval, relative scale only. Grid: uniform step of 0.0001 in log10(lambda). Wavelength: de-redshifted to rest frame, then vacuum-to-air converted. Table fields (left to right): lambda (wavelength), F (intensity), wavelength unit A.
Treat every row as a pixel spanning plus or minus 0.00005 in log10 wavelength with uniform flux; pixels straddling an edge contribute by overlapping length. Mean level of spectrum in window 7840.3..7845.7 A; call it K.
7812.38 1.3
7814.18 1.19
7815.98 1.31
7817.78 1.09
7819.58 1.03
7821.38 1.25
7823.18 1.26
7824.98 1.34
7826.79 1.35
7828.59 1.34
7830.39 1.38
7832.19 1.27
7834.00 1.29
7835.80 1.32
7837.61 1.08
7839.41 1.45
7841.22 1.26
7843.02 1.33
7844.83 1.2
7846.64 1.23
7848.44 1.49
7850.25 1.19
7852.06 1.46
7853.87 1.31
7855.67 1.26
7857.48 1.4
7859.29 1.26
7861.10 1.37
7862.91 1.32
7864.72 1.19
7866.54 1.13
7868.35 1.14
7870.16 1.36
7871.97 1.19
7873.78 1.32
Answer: 1.26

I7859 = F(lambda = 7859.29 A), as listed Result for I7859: 1.26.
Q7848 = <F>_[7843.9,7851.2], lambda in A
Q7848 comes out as 1.28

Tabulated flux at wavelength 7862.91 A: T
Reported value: 1.32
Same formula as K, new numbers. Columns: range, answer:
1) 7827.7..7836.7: 1.32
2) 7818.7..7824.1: 1.18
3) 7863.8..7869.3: 1.15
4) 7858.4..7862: 1.32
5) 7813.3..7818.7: 1.2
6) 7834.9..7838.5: 1.2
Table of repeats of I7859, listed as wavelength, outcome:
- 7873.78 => 1.32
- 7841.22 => 1.26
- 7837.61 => 1.08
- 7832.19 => 1.27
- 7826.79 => 1.35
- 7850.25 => 1.19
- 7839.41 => 1.45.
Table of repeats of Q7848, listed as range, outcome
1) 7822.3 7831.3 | 1.33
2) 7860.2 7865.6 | 1.29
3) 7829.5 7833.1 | 1.32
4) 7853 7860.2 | 1.31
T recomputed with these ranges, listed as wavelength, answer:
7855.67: 1.26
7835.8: 1.32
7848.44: 1.49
